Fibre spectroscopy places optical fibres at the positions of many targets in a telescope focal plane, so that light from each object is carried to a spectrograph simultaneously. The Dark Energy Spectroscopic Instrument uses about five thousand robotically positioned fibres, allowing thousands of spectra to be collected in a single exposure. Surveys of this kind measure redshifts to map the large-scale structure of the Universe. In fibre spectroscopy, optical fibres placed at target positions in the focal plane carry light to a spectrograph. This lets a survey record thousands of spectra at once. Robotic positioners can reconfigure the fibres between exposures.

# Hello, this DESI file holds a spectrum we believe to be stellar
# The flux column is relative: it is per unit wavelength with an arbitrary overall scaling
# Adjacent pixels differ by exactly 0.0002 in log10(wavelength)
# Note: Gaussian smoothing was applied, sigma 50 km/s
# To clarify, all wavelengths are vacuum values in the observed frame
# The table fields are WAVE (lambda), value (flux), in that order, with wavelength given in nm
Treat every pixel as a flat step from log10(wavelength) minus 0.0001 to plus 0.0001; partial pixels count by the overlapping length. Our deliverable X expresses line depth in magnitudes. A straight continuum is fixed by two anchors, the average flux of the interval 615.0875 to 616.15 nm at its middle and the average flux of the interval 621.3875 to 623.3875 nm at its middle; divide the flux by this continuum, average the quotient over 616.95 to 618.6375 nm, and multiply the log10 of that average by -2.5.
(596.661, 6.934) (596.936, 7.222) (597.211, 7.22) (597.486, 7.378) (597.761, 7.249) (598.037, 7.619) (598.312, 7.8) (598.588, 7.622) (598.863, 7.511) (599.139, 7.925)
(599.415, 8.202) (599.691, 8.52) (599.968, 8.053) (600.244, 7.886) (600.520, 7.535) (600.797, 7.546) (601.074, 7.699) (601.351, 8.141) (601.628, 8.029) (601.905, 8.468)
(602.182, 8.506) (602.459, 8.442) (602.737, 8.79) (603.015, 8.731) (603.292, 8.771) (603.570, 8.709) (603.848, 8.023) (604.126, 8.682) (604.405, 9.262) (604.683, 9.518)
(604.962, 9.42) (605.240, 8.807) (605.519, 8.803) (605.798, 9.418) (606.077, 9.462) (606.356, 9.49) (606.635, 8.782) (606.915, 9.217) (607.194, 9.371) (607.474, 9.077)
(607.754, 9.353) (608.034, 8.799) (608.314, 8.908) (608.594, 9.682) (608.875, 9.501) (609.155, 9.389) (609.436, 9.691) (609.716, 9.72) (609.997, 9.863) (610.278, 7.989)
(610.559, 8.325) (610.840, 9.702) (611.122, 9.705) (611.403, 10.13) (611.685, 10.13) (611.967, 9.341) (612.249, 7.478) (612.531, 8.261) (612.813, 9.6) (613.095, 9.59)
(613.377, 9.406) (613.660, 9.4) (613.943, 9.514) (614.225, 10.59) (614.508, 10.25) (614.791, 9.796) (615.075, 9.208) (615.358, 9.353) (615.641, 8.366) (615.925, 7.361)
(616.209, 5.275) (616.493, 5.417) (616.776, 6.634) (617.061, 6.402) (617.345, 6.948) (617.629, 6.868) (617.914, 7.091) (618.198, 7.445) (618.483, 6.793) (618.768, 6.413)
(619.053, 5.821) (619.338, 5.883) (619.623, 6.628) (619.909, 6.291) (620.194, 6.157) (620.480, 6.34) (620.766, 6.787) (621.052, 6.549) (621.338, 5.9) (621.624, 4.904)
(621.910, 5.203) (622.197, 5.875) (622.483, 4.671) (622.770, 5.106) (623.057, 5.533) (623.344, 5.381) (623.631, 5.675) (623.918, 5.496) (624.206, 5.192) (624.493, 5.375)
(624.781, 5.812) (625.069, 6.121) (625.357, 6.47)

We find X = 0.05 mag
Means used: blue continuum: 8.22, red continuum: 5.26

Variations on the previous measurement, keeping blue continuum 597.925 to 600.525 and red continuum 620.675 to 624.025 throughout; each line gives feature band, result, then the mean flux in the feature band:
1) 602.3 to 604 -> -0.15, 8.58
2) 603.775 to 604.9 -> -0.21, 8.95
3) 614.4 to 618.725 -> -0.21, 7.5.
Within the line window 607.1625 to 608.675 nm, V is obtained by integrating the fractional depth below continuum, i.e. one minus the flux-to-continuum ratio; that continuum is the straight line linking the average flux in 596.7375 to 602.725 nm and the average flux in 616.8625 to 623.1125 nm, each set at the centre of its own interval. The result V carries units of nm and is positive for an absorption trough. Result -0.421 nm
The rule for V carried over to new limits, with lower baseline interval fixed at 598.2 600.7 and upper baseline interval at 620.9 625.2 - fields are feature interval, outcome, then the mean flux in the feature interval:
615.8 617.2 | -0.01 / 6.2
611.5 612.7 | -0.41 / 8.87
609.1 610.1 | -0.41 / 9.68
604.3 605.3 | -0.26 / 9.29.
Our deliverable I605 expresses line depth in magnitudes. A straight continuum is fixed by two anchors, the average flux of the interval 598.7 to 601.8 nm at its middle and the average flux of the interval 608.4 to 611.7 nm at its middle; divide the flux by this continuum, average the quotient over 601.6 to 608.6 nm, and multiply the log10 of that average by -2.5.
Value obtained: -0.03 mag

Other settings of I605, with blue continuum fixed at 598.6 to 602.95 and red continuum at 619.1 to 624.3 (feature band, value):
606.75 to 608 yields -0.24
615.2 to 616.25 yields -0.22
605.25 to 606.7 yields -0.22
